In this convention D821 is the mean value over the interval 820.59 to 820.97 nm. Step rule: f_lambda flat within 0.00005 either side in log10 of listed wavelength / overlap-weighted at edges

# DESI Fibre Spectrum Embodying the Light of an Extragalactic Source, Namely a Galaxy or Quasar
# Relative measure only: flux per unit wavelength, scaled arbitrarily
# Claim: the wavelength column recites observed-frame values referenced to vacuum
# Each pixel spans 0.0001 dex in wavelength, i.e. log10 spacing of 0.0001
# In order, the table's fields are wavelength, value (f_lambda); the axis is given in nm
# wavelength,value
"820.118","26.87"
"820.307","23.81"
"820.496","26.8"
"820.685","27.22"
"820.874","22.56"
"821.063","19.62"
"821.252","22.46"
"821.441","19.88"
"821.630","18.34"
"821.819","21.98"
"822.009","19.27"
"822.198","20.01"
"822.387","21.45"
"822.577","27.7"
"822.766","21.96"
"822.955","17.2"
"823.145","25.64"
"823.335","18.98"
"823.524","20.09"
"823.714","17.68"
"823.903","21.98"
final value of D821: 24.9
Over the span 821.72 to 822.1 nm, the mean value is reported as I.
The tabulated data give 20.6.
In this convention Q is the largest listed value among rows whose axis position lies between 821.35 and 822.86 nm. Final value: 27.7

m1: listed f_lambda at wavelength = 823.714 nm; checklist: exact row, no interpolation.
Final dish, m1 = 17.68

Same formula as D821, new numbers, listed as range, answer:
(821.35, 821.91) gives 20.1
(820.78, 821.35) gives 21.5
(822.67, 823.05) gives 19.6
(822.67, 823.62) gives 20.8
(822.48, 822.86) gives 24.8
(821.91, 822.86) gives 22.1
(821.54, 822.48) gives 20.2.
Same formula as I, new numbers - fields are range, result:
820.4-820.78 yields 27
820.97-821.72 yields 20.1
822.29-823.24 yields 22.8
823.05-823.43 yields 22.3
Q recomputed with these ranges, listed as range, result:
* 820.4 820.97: 27.22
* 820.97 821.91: 22.46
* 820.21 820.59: 26.8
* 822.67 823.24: 25.64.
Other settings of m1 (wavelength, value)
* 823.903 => 21.98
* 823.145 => 25.64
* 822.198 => 20.01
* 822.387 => 21.45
